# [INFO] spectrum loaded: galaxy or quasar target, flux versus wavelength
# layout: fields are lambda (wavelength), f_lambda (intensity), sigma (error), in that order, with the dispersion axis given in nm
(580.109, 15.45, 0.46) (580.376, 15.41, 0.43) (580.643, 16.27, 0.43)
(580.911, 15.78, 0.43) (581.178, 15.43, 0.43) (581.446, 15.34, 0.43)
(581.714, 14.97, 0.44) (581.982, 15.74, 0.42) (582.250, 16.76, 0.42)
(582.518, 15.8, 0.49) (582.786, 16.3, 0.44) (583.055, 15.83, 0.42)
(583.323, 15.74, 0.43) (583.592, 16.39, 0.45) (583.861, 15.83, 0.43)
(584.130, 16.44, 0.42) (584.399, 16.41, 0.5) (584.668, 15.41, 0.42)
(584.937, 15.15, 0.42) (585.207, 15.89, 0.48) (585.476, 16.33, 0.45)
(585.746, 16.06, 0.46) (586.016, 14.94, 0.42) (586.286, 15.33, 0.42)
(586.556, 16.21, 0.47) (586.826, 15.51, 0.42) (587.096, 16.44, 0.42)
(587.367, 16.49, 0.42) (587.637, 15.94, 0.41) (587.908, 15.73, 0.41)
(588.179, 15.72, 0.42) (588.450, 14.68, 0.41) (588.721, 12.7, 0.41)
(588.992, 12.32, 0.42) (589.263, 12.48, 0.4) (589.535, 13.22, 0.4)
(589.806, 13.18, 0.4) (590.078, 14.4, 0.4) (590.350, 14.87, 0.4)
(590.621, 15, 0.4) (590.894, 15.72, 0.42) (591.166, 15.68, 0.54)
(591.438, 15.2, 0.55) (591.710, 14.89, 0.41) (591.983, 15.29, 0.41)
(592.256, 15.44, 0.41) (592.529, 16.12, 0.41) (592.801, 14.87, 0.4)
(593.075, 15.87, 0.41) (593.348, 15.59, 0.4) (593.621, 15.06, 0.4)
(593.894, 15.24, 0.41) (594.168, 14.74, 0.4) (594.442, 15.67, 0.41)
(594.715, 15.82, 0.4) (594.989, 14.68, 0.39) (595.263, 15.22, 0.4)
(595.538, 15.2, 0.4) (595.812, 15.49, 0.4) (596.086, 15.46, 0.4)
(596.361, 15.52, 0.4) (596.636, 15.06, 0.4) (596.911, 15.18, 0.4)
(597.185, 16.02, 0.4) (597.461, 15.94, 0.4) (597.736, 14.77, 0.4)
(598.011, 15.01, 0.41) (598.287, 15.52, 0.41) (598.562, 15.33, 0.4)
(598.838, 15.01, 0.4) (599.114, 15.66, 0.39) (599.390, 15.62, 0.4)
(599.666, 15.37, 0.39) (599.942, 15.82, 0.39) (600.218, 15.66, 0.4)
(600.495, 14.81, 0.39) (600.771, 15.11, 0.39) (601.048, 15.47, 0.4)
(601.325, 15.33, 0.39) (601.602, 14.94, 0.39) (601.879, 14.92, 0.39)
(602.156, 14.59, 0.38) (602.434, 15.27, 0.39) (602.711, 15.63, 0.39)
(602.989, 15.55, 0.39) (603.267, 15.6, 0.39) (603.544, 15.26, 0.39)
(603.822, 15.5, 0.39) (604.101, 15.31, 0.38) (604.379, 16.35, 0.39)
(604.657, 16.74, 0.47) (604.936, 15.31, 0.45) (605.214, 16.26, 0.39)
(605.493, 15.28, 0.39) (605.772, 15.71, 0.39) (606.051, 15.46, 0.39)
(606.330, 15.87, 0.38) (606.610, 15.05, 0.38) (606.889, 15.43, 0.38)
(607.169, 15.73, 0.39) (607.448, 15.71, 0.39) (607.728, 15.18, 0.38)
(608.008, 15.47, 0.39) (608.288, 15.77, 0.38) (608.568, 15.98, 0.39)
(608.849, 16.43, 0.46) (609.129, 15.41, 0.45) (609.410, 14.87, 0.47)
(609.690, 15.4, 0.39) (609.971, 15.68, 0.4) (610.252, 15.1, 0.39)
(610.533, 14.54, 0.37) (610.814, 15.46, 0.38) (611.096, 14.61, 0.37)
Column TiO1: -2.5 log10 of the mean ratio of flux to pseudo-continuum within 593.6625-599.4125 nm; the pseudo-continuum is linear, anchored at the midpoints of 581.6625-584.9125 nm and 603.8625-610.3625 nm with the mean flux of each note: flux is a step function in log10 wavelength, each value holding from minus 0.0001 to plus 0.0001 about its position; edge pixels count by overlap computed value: 0.031 mag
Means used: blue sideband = 16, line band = 15.3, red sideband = 15.6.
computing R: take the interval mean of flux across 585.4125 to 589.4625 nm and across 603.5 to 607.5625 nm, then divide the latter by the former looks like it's 1.04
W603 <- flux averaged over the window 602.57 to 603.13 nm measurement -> 15.6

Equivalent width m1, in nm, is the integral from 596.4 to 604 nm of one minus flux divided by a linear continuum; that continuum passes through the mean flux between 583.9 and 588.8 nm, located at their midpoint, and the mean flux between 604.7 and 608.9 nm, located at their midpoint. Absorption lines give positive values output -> 0.16 nm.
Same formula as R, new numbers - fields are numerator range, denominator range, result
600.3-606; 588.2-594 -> 1.05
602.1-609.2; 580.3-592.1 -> 1.02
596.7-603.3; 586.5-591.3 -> 1.04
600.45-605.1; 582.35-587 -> 0.97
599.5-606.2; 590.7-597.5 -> 1.01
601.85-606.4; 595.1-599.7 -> 1.01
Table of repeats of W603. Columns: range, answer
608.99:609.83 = 15.2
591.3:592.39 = 15.2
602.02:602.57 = 14.9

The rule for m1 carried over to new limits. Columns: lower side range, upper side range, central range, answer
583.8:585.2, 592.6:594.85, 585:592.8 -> 0.285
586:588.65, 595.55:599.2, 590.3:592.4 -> 0.036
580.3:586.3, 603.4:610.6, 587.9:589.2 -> 0.147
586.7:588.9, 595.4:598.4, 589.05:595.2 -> 0.171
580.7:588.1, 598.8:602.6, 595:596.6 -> 0.015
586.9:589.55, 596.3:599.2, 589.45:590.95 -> 0.044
